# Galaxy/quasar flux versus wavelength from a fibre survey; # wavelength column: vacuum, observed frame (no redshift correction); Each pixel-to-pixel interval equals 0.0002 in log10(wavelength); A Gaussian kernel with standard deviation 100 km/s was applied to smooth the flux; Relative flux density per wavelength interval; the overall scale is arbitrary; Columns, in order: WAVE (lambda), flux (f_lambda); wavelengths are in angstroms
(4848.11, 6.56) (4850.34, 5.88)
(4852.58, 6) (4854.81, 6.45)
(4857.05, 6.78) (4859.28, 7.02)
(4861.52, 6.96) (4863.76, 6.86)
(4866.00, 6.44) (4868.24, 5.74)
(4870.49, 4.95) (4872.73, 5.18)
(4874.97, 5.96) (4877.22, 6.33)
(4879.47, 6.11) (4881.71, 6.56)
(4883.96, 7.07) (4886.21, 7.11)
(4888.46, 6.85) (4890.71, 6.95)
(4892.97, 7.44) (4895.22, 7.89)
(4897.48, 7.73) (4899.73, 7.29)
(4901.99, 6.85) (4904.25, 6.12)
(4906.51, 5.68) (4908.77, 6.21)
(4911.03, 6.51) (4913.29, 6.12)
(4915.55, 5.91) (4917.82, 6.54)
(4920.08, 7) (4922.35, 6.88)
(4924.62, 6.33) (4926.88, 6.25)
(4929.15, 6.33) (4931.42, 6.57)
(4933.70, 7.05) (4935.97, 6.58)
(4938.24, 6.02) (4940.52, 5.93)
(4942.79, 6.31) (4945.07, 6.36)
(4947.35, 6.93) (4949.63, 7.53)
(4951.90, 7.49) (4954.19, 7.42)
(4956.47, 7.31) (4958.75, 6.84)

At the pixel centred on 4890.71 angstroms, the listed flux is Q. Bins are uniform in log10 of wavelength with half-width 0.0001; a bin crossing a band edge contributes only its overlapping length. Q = 6.95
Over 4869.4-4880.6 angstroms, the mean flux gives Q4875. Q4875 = 5.71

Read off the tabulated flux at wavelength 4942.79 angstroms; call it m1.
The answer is 6.31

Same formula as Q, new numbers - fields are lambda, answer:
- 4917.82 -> 6.54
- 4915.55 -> 5.91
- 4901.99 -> 6.85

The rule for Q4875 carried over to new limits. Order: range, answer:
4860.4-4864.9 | 6.91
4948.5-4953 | 7.53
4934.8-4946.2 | 6.24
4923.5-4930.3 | 6.31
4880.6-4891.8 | 6.91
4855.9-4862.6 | 6.92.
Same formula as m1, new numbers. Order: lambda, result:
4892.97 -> 7.44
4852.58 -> 6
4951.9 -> 7.49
